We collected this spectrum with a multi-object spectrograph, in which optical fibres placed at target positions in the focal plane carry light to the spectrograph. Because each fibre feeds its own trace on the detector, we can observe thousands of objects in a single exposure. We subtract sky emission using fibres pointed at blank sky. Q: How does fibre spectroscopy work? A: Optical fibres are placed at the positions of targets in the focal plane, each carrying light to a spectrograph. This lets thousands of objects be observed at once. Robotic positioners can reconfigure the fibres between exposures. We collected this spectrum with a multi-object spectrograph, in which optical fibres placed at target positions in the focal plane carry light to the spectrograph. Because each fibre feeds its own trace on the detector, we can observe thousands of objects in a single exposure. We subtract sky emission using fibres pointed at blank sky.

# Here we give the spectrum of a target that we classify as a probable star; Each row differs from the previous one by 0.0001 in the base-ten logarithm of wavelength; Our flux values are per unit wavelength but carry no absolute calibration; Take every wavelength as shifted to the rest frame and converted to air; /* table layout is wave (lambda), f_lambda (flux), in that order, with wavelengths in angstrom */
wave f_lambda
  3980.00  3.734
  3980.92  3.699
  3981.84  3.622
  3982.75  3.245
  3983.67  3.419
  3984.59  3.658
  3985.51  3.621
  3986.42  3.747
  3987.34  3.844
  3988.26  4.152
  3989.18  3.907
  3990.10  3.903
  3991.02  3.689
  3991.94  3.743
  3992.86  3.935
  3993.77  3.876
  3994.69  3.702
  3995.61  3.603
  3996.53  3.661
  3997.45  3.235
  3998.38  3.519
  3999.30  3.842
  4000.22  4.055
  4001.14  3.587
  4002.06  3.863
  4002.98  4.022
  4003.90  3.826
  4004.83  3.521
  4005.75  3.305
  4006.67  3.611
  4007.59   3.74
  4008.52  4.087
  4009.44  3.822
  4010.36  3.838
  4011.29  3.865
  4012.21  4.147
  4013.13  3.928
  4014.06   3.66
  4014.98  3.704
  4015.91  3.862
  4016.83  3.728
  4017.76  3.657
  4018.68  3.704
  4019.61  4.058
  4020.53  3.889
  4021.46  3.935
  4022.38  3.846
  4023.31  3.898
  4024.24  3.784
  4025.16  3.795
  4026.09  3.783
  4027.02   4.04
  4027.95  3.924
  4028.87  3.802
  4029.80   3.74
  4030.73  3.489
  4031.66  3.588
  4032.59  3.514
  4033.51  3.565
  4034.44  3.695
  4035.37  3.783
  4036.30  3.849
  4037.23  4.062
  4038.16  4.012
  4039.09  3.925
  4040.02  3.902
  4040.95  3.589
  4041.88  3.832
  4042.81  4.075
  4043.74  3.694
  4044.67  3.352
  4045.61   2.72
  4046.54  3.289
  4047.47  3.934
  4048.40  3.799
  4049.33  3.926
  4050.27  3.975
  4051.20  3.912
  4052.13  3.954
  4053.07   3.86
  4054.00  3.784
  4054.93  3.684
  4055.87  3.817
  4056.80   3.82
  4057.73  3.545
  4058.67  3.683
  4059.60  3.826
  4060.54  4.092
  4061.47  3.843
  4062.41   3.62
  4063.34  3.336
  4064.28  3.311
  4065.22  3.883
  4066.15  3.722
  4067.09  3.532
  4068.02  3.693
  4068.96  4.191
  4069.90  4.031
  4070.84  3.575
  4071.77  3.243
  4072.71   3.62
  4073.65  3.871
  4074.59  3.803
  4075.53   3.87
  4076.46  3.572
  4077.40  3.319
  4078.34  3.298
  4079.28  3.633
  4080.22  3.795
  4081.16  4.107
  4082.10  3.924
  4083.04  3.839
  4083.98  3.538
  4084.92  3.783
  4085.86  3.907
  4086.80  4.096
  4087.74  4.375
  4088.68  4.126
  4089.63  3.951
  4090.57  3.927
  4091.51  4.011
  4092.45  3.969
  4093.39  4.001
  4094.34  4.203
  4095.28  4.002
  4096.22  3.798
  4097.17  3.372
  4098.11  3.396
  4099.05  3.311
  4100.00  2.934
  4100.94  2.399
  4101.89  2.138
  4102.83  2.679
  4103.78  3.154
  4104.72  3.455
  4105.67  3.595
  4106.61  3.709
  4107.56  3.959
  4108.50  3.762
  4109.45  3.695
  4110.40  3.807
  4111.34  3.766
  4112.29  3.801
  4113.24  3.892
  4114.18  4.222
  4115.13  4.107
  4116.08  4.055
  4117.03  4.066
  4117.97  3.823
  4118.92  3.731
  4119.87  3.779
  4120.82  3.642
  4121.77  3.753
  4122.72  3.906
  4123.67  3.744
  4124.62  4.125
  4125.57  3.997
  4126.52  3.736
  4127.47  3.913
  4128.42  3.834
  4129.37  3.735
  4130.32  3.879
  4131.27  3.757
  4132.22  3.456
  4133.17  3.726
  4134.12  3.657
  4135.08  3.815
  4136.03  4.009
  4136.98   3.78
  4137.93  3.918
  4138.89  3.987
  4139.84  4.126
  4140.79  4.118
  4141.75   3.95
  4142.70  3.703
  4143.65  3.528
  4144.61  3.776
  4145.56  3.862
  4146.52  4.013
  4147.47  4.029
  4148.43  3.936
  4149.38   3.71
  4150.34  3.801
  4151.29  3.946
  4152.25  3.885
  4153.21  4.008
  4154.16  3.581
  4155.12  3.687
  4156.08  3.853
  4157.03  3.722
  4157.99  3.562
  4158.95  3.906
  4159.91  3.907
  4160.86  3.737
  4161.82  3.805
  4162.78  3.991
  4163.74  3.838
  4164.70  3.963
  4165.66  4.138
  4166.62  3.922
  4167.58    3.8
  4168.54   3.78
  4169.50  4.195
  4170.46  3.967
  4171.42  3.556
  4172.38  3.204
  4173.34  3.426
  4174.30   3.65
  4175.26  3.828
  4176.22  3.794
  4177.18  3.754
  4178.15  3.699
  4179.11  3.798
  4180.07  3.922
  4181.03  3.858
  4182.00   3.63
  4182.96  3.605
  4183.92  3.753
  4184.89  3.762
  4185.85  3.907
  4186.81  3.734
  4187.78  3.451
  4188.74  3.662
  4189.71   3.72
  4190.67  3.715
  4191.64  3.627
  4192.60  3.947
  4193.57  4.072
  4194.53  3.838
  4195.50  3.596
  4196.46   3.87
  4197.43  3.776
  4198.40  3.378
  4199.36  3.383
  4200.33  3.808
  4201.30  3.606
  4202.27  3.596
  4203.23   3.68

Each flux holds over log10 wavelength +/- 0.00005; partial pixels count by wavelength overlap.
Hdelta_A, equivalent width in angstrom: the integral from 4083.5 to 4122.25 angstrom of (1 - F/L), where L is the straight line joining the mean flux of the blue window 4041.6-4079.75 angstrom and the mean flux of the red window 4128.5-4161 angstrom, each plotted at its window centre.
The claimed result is 0.63 angstrom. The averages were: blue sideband 3.7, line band 3.7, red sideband 3.83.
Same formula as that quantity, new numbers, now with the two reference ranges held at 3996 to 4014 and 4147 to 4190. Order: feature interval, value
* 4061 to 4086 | 0.5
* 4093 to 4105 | 1.5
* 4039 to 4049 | 0.3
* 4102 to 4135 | 0.3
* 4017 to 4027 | -0.2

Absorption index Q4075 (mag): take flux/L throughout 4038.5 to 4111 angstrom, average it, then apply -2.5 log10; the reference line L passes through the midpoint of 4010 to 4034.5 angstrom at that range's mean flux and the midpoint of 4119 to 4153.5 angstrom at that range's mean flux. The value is 0.04 mag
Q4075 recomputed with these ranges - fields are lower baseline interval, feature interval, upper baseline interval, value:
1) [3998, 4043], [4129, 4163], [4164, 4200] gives -0.020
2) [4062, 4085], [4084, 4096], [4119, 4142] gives -0.078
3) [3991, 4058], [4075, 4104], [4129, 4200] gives 0.043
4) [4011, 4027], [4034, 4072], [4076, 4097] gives 0.031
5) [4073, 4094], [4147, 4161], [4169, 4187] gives -0.015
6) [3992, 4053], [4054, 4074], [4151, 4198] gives 0.017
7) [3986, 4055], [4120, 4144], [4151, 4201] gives -0.019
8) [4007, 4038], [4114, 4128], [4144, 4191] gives -0.028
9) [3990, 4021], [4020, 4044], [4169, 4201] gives -0.014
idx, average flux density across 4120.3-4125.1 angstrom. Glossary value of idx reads 3.83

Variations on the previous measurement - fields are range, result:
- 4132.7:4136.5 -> 3.8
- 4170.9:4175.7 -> 3.54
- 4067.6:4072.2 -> 3.75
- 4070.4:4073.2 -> 3.48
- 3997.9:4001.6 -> 3.74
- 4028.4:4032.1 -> 3.66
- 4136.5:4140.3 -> 3.95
